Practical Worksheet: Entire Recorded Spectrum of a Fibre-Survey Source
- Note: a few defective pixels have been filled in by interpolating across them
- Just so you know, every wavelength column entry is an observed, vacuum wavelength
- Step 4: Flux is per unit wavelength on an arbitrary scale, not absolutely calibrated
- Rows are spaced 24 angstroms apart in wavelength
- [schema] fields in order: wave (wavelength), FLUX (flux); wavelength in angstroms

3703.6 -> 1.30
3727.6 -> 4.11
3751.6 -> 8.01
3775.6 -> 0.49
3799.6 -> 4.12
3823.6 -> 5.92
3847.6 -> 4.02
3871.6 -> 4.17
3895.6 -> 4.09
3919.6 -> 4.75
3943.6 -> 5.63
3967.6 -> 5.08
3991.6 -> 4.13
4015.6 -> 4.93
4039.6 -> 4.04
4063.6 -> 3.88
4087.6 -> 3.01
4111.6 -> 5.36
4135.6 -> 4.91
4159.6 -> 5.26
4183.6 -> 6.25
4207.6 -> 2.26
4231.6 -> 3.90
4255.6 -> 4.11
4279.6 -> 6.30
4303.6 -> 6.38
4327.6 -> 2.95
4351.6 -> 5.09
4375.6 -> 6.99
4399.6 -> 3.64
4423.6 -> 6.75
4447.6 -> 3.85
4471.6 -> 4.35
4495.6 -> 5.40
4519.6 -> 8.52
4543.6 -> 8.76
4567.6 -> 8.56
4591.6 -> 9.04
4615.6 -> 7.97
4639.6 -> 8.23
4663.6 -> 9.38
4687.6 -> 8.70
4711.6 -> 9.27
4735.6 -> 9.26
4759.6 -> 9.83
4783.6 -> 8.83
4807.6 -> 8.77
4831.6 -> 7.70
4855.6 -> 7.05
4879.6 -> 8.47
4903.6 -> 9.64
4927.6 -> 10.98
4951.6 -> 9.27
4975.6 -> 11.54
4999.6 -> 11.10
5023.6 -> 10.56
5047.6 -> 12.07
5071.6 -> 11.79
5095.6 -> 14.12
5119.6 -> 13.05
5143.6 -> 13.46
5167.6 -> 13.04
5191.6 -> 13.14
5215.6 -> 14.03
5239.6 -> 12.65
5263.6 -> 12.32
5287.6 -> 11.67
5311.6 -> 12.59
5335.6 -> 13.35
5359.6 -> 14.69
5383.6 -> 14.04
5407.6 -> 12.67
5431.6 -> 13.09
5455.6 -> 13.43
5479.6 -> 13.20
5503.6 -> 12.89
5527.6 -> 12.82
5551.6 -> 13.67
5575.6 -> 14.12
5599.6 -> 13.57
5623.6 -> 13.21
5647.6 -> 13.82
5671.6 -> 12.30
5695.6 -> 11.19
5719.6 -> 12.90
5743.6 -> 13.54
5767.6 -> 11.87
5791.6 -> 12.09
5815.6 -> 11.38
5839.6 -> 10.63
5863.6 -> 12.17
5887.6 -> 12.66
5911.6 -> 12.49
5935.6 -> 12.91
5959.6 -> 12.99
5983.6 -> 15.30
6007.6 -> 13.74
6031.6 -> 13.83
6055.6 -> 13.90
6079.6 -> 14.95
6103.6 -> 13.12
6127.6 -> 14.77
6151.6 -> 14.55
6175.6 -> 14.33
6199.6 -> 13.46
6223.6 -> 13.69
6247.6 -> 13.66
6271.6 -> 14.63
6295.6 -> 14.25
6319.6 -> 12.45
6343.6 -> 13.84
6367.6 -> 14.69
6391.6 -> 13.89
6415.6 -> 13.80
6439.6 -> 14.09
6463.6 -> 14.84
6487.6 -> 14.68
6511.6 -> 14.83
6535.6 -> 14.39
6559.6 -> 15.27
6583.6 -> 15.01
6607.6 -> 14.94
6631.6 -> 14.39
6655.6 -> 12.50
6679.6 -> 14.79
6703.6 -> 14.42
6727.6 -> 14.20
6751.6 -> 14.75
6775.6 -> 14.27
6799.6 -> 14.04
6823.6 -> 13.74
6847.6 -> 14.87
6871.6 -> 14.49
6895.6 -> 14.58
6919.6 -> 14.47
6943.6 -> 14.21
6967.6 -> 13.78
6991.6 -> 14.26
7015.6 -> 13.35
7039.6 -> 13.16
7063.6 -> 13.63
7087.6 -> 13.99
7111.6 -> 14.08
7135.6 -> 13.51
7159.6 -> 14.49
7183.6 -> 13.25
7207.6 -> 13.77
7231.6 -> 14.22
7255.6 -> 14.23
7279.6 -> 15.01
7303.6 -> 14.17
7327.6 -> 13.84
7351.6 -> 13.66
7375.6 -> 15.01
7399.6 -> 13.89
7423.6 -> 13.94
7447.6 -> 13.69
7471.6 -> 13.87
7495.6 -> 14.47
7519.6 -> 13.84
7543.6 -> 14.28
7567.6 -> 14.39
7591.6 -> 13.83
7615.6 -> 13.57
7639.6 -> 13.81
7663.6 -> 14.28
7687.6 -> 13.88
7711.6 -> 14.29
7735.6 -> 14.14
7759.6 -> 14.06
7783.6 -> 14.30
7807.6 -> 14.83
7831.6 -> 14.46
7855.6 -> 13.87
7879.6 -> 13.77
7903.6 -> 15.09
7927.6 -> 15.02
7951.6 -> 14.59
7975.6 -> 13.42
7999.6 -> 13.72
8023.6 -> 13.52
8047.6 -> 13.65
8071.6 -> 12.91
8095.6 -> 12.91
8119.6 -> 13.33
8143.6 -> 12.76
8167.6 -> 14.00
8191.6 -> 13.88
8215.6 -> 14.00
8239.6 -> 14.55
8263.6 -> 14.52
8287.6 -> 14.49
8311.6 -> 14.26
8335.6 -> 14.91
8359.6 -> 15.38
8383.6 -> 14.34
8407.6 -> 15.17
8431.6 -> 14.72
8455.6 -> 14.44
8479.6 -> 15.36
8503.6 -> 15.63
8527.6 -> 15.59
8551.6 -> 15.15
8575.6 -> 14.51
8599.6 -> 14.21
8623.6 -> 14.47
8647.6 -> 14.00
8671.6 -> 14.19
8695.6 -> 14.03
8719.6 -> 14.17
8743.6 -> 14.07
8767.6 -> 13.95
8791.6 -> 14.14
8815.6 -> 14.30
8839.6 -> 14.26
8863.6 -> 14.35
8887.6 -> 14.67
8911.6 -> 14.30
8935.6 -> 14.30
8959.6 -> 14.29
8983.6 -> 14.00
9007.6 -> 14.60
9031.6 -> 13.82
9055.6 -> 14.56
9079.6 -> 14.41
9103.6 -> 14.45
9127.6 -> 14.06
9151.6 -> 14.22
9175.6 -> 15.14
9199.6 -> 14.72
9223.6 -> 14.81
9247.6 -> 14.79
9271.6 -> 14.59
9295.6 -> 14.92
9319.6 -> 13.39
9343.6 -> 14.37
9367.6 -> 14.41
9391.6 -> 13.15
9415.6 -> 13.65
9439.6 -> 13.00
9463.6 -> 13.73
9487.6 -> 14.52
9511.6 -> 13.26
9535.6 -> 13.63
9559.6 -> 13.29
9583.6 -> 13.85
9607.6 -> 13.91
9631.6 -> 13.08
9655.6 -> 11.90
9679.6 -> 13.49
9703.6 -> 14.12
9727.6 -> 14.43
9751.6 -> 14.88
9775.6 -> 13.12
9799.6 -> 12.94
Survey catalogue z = 0.129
